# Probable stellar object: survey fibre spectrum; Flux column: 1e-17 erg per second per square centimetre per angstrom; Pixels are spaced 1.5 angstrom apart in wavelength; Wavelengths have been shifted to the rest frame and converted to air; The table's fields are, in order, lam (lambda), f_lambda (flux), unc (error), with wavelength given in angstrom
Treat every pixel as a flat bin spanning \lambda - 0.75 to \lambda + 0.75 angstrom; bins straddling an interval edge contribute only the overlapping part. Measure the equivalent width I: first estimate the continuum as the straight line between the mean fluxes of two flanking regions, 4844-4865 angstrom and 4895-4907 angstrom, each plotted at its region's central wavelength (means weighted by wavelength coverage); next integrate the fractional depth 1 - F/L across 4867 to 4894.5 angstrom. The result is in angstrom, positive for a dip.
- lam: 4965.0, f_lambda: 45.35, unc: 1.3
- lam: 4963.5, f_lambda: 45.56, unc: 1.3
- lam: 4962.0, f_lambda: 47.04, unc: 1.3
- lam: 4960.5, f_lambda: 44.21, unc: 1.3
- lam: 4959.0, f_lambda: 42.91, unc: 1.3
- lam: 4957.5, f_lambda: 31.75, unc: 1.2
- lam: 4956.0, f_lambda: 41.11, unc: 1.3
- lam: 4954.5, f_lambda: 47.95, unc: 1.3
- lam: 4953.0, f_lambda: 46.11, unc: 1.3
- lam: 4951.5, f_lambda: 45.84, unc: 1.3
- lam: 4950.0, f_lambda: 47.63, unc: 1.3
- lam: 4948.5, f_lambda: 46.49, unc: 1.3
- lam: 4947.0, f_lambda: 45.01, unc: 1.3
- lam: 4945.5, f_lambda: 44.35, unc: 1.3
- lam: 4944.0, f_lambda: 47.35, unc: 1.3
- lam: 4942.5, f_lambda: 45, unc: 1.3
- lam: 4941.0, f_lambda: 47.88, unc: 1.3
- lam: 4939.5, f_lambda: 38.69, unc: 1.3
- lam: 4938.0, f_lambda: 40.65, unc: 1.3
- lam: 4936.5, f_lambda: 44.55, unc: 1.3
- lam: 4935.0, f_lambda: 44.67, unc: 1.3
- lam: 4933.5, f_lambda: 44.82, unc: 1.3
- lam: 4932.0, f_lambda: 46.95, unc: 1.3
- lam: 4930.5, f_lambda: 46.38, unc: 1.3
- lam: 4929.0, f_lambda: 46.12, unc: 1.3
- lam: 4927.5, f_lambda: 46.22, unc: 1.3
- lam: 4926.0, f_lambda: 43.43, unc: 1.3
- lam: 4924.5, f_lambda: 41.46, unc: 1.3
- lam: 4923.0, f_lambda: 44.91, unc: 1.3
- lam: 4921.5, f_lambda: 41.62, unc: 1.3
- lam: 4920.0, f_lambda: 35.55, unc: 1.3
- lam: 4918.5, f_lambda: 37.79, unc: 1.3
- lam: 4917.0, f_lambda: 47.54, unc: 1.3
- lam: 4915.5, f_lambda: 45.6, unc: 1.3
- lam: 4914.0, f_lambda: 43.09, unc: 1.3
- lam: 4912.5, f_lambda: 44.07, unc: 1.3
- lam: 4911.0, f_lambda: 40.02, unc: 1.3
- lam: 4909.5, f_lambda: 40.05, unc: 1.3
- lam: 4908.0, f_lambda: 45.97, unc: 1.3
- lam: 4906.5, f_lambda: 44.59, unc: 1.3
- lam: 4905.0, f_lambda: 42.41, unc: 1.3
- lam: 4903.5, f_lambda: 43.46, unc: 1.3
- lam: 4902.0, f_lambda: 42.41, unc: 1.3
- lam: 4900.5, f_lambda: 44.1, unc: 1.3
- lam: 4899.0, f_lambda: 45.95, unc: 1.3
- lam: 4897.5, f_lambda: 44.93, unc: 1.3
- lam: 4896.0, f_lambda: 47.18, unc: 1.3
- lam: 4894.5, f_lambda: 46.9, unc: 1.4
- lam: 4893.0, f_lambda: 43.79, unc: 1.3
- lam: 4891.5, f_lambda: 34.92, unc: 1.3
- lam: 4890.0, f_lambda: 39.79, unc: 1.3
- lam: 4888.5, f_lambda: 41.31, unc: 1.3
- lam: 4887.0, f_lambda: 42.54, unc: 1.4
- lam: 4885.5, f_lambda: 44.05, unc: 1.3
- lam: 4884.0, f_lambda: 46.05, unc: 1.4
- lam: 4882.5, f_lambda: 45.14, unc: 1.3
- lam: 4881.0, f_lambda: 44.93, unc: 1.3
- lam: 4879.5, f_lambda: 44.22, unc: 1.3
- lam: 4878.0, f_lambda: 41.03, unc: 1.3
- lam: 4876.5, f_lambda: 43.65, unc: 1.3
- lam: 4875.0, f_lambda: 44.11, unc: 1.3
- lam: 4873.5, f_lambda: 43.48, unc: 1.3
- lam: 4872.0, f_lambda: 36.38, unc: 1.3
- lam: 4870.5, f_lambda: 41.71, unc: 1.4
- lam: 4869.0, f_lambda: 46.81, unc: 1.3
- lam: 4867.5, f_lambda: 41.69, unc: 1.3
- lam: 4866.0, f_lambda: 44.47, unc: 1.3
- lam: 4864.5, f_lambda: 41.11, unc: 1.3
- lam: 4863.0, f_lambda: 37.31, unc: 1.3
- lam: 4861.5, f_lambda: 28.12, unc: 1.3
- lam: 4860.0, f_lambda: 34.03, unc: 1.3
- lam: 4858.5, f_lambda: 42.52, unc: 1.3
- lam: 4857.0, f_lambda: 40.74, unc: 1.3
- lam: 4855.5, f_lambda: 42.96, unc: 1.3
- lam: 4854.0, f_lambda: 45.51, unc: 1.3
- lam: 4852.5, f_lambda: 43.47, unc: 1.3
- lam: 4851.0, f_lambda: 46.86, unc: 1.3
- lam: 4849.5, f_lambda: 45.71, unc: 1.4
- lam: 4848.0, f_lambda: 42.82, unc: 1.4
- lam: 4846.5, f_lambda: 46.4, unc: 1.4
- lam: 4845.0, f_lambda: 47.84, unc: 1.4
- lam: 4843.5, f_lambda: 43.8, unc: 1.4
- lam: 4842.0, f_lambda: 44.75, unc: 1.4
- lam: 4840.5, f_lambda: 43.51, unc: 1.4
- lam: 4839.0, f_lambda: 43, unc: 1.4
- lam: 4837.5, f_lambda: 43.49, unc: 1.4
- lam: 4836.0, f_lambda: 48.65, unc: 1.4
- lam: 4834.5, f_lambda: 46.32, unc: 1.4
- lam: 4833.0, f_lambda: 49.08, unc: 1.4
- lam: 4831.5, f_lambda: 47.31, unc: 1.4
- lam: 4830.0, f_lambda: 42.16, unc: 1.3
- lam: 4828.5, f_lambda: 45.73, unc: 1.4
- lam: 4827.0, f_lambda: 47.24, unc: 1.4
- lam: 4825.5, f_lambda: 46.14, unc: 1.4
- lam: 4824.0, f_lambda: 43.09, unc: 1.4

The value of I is 0.4 angstrom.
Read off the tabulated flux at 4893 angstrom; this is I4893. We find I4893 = 43.79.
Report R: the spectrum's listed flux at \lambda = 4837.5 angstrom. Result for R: 43.49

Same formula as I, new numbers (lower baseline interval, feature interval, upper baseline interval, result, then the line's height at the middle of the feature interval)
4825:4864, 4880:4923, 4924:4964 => 0.98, 44.1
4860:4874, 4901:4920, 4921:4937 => 0.18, 43.2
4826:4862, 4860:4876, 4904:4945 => 1.31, 43.9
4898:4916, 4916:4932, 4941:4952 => 0.46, 44.6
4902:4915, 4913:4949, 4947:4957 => 0.22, 44.3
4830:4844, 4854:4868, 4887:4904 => 1.56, 44.5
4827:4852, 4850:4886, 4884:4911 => 1.82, 44.4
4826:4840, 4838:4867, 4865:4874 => 1.08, 44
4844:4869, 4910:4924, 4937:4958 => 0.41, 43.5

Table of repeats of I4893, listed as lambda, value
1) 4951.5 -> 45.84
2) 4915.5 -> 45.6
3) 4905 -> 42.41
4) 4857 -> 40.74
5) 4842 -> 44.75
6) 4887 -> 42.54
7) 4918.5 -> 37.79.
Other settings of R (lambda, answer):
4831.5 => 47.31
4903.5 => 43.46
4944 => 47.35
